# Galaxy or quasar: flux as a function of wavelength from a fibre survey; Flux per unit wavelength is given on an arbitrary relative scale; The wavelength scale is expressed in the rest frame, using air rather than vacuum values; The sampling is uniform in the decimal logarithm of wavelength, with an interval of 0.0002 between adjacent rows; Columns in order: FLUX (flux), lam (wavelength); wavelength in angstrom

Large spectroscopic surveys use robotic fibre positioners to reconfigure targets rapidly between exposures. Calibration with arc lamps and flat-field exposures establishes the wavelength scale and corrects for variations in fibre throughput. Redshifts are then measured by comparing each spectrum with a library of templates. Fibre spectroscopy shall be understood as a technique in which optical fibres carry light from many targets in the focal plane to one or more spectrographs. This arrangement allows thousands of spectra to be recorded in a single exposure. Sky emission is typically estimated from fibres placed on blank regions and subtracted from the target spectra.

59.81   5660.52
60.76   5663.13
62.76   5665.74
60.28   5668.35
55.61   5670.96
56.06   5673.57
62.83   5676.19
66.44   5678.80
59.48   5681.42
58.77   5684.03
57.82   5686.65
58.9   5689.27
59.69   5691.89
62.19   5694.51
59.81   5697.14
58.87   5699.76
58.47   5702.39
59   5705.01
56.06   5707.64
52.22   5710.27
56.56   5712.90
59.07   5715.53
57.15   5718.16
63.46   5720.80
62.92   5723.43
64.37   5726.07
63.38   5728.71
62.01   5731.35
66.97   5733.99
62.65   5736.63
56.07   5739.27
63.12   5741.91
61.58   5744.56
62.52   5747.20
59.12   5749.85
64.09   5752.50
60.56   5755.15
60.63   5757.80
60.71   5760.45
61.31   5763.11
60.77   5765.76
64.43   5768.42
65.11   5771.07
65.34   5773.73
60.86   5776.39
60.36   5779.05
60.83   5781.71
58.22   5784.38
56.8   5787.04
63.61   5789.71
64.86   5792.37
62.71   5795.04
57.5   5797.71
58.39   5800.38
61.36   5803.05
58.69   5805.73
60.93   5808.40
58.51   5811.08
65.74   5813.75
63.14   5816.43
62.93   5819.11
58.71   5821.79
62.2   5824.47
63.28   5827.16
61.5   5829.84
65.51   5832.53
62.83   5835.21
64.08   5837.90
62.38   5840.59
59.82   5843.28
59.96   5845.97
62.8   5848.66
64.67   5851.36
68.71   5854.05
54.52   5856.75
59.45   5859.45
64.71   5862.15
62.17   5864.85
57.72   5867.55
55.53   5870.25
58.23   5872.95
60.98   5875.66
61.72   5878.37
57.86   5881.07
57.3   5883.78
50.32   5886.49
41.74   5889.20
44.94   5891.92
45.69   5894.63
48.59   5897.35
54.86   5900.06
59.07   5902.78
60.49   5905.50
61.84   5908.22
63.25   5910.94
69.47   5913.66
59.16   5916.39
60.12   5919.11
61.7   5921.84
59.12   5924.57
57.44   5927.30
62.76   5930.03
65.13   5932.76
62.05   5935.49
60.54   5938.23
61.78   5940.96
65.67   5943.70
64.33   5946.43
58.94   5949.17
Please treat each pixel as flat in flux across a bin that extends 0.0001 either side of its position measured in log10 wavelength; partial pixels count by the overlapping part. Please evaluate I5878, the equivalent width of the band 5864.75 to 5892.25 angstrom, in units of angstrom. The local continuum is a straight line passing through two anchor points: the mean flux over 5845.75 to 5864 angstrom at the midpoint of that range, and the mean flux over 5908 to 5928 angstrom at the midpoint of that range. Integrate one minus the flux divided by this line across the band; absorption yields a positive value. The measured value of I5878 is 2.94 angstrom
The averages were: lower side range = 62.2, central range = 55.4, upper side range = 61.6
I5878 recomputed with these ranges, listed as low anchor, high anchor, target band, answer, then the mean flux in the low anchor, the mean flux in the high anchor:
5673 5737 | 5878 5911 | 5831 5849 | -2.2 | 60.2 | 53.9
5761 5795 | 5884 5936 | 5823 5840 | -0.9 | 61.9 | 57.2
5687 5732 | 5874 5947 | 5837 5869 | -1.6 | 59.6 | 58.4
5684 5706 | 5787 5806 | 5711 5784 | -1.8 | 59.3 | 60.8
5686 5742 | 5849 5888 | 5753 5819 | -1.7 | 60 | 59.6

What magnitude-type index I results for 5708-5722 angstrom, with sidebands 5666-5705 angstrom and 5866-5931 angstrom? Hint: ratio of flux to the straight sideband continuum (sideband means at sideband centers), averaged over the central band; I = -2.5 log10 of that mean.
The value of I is 0.03 mag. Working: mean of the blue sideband 59.7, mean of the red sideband 57.1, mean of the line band 57.5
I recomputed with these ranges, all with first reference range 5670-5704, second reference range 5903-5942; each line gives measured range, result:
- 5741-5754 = -0.033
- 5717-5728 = -0.038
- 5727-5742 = -0.041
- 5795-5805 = 0.020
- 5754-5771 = -0.025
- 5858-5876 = 0.027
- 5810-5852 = -0.026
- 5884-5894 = 0.291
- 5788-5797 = -0.043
